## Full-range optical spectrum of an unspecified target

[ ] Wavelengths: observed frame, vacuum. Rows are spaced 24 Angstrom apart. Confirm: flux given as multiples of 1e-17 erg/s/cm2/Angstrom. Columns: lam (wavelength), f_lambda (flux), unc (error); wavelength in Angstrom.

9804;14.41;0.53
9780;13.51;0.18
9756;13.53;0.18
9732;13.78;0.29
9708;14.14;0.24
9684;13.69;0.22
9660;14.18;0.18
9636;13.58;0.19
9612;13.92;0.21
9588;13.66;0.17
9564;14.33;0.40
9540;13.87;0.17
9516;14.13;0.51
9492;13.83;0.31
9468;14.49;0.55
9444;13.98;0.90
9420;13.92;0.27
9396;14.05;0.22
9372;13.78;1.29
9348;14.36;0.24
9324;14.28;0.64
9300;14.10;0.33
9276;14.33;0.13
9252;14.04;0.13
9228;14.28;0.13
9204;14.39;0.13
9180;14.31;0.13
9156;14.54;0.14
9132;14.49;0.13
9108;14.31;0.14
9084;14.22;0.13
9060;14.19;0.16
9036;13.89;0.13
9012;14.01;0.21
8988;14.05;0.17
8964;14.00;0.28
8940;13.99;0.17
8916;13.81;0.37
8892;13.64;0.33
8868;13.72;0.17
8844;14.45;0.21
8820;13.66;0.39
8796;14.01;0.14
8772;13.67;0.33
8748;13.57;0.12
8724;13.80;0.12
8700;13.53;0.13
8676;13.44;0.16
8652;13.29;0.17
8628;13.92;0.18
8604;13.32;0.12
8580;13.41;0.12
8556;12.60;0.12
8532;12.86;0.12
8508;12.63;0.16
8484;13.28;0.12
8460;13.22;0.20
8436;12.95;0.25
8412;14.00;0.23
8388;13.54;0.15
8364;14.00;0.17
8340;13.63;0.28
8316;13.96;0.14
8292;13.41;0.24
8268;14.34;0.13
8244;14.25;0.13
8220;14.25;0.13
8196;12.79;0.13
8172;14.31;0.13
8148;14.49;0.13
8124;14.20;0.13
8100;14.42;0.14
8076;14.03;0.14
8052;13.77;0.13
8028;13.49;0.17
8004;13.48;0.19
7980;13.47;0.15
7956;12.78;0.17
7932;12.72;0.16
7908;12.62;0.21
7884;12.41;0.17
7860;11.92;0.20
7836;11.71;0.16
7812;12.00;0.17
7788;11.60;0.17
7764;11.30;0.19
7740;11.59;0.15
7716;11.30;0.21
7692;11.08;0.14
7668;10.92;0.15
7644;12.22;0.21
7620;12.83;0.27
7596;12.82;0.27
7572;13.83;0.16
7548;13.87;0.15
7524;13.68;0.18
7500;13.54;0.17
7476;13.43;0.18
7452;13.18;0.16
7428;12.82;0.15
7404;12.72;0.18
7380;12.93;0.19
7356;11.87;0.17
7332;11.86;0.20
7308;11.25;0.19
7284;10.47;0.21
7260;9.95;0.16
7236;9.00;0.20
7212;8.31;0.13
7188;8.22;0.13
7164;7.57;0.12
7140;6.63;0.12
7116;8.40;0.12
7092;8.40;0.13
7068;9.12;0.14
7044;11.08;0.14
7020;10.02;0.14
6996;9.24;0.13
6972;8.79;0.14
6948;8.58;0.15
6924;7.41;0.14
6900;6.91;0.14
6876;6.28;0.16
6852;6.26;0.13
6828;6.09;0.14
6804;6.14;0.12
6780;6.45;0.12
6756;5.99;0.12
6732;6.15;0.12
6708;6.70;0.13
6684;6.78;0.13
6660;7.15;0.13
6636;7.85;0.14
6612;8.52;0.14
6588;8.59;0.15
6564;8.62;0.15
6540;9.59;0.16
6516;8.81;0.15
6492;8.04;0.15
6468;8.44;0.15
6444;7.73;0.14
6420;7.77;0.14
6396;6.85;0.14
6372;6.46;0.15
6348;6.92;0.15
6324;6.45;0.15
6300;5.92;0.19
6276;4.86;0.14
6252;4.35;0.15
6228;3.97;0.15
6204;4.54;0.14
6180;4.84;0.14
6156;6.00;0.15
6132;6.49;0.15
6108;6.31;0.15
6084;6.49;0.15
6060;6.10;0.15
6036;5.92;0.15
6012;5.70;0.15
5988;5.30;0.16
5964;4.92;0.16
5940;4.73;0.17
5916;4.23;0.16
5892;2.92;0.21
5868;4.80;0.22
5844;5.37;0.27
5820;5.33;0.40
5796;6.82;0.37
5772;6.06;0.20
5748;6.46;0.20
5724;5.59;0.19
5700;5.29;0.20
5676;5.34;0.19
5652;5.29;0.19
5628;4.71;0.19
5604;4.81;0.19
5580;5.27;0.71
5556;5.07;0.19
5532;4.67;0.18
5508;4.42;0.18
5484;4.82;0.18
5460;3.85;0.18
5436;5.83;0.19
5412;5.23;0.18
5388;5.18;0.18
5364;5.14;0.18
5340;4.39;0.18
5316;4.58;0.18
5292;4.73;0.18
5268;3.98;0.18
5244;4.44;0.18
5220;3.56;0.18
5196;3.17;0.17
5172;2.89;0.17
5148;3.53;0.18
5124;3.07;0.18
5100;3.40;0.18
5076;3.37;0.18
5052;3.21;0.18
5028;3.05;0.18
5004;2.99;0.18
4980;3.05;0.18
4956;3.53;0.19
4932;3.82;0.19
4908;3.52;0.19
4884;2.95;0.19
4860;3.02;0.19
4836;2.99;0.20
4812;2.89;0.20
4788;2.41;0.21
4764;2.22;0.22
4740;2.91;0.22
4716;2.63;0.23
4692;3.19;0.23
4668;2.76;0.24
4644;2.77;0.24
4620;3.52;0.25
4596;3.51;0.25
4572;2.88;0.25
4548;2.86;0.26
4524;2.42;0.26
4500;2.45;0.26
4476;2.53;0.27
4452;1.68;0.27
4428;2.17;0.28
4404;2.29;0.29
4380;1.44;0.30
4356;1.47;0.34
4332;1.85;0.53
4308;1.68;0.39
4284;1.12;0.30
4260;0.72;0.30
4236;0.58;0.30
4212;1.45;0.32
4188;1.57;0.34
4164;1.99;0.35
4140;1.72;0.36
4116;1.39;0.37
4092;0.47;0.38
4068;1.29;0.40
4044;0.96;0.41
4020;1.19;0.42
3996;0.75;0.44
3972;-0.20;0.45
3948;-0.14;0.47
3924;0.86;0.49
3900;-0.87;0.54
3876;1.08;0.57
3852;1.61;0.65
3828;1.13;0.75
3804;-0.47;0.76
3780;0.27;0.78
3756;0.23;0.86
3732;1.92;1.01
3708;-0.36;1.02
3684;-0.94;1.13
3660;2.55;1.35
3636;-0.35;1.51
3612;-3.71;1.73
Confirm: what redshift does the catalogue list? 0.000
